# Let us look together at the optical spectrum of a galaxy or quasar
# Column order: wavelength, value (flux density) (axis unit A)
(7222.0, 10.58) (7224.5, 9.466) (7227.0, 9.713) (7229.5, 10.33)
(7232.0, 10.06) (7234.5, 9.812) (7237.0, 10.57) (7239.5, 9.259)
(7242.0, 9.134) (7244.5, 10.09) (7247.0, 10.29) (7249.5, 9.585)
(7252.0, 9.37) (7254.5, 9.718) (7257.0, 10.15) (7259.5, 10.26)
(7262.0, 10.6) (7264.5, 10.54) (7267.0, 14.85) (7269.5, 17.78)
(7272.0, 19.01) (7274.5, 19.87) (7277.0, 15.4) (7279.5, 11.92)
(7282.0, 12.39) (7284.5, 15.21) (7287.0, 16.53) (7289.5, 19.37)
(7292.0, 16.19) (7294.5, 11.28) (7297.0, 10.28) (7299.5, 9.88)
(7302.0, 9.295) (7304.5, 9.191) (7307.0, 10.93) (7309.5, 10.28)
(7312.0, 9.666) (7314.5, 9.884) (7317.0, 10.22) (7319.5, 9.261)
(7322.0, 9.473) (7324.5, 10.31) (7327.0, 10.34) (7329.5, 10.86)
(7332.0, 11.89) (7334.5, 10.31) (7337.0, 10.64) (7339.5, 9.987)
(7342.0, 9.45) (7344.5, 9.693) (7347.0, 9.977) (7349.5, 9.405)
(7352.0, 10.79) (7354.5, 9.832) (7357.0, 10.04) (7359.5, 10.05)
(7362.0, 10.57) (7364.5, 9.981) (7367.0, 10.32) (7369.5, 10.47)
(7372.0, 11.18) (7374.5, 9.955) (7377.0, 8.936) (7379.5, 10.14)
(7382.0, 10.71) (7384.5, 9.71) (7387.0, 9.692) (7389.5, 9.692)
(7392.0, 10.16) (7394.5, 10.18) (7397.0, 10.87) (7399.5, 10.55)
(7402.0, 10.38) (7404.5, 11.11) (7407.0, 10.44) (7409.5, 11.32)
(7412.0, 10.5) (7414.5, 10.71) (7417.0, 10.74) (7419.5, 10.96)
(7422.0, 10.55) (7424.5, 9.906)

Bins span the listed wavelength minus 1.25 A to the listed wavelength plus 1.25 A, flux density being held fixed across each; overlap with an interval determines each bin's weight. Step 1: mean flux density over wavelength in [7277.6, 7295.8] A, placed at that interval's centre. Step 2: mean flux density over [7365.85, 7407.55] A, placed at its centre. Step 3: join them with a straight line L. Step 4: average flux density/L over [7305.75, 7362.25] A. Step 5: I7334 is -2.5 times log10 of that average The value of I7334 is 0.23 mag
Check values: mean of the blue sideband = 14.7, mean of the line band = 10.2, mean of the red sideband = 10.3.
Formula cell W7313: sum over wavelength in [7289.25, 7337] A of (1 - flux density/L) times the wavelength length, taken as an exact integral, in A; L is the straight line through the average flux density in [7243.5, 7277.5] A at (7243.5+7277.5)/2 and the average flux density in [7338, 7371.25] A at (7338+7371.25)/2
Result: 1.7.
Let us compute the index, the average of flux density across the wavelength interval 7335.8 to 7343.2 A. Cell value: 10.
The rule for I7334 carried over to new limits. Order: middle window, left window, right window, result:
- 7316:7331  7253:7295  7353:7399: 0.21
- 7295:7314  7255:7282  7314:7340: 0.17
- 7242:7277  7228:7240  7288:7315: -0.17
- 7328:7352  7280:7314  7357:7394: 0.08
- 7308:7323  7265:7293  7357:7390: 0.37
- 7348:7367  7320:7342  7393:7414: 0.04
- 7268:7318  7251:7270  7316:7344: -0.21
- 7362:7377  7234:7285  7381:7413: 0.05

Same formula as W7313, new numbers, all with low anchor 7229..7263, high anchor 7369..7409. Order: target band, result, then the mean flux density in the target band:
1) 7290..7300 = -2.6 A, 12.6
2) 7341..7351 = 0.5 A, 9.66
